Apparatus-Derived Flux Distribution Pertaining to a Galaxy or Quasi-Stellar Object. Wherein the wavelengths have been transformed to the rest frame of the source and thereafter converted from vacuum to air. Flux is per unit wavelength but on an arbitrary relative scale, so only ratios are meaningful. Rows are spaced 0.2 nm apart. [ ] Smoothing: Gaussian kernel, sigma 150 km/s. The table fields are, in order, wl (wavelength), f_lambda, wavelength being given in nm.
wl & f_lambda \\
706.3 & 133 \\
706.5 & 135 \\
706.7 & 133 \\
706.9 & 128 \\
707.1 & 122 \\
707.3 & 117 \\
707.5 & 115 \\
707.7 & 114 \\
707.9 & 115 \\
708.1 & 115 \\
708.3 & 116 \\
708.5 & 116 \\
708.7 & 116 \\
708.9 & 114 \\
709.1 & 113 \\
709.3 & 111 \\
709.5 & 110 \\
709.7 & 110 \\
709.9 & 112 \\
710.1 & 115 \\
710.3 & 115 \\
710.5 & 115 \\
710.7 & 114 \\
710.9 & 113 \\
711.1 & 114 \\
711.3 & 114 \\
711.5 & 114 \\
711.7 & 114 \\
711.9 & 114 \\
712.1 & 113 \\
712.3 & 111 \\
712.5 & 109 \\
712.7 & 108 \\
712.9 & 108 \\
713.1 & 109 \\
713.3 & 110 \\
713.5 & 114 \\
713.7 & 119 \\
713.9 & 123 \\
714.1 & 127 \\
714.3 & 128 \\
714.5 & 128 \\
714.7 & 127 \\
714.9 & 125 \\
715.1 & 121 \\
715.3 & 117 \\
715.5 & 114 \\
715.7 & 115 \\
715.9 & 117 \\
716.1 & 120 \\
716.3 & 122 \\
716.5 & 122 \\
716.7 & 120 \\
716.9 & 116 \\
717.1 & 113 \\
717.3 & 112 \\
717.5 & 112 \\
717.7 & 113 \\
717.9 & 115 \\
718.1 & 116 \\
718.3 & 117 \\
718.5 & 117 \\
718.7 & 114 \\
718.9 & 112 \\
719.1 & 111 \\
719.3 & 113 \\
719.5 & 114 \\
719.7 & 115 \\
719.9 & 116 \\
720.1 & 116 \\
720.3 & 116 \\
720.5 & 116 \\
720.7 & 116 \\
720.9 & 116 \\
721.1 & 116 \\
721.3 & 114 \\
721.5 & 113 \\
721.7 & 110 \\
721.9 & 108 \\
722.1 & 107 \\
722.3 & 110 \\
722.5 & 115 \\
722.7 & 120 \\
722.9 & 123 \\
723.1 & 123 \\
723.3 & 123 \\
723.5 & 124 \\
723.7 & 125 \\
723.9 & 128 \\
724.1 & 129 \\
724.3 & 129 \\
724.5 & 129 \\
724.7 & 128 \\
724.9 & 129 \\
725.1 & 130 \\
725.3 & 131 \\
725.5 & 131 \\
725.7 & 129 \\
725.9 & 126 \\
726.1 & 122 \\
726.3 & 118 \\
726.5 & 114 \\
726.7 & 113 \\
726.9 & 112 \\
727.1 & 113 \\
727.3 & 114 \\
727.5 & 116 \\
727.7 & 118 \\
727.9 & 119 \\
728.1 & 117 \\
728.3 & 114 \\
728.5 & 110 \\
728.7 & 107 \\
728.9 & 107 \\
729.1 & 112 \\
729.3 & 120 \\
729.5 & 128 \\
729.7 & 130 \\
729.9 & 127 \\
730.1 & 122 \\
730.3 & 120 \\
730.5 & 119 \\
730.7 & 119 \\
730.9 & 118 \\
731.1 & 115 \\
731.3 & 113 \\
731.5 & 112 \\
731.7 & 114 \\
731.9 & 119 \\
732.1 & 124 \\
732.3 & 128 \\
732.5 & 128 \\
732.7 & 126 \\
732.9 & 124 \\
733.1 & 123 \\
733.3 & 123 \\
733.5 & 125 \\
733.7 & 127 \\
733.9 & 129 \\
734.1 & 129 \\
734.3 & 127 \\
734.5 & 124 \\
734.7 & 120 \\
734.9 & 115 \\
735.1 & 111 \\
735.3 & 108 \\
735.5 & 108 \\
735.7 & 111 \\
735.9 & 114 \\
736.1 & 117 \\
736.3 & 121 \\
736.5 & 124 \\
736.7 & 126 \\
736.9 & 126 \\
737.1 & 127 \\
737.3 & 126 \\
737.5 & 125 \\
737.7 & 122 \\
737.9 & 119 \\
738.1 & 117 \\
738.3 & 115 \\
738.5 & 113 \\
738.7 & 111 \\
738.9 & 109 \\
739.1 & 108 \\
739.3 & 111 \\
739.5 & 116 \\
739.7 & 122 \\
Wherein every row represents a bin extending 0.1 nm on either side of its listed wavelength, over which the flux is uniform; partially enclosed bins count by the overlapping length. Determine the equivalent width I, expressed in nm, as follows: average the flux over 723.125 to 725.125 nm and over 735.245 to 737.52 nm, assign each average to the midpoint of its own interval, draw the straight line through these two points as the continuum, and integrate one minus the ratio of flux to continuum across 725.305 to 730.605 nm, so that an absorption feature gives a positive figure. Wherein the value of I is 0.26 nm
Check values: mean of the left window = 127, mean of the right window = 119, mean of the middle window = 119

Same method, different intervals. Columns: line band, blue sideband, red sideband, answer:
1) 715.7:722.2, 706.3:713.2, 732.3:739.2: 0.119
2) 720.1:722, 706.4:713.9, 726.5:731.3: 0.034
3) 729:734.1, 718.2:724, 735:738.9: -0.207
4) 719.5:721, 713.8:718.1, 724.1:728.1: 0.060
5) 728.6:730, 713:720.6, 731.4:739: 0.006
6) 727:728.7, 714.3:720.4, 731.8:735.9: 0.072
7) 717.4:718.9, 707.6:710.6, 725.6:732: 0.010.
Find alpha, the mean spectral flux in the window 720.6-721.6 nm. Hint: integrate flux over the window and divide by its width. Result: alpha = 115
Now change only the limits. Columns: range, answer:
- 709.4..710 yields 111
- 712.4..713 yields 108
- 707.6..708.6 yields 115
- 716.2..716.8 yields 121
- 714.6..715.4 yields 122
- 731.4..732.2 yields 117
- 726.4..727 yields 113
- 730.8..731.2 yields 116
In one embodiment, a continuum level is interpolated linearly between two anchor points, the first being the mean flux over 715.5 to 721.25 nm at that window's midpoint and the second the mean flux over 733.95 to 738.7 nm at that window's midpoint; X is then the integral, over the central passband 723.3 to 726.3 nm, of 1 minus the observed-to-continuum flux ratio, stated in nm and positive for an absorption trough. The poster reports -0.27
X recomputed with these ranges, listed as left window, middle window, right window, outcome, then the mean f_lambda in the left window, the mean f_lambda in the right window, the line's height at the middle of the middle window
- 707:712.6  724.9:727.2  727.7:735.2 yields -0.07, 114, 120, 119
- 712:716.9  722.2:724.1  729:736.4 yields -0.04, 118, 120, 119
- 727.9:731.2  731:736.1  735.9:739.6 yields -0.07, 118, 118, 118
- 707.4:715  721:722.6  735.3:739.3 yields 0.06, 115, 117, 116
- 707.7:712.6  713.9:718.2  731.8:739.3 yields -0.15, 113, 120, 115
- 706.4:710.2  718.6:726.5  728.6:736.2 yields -0.06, 117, 120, 119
